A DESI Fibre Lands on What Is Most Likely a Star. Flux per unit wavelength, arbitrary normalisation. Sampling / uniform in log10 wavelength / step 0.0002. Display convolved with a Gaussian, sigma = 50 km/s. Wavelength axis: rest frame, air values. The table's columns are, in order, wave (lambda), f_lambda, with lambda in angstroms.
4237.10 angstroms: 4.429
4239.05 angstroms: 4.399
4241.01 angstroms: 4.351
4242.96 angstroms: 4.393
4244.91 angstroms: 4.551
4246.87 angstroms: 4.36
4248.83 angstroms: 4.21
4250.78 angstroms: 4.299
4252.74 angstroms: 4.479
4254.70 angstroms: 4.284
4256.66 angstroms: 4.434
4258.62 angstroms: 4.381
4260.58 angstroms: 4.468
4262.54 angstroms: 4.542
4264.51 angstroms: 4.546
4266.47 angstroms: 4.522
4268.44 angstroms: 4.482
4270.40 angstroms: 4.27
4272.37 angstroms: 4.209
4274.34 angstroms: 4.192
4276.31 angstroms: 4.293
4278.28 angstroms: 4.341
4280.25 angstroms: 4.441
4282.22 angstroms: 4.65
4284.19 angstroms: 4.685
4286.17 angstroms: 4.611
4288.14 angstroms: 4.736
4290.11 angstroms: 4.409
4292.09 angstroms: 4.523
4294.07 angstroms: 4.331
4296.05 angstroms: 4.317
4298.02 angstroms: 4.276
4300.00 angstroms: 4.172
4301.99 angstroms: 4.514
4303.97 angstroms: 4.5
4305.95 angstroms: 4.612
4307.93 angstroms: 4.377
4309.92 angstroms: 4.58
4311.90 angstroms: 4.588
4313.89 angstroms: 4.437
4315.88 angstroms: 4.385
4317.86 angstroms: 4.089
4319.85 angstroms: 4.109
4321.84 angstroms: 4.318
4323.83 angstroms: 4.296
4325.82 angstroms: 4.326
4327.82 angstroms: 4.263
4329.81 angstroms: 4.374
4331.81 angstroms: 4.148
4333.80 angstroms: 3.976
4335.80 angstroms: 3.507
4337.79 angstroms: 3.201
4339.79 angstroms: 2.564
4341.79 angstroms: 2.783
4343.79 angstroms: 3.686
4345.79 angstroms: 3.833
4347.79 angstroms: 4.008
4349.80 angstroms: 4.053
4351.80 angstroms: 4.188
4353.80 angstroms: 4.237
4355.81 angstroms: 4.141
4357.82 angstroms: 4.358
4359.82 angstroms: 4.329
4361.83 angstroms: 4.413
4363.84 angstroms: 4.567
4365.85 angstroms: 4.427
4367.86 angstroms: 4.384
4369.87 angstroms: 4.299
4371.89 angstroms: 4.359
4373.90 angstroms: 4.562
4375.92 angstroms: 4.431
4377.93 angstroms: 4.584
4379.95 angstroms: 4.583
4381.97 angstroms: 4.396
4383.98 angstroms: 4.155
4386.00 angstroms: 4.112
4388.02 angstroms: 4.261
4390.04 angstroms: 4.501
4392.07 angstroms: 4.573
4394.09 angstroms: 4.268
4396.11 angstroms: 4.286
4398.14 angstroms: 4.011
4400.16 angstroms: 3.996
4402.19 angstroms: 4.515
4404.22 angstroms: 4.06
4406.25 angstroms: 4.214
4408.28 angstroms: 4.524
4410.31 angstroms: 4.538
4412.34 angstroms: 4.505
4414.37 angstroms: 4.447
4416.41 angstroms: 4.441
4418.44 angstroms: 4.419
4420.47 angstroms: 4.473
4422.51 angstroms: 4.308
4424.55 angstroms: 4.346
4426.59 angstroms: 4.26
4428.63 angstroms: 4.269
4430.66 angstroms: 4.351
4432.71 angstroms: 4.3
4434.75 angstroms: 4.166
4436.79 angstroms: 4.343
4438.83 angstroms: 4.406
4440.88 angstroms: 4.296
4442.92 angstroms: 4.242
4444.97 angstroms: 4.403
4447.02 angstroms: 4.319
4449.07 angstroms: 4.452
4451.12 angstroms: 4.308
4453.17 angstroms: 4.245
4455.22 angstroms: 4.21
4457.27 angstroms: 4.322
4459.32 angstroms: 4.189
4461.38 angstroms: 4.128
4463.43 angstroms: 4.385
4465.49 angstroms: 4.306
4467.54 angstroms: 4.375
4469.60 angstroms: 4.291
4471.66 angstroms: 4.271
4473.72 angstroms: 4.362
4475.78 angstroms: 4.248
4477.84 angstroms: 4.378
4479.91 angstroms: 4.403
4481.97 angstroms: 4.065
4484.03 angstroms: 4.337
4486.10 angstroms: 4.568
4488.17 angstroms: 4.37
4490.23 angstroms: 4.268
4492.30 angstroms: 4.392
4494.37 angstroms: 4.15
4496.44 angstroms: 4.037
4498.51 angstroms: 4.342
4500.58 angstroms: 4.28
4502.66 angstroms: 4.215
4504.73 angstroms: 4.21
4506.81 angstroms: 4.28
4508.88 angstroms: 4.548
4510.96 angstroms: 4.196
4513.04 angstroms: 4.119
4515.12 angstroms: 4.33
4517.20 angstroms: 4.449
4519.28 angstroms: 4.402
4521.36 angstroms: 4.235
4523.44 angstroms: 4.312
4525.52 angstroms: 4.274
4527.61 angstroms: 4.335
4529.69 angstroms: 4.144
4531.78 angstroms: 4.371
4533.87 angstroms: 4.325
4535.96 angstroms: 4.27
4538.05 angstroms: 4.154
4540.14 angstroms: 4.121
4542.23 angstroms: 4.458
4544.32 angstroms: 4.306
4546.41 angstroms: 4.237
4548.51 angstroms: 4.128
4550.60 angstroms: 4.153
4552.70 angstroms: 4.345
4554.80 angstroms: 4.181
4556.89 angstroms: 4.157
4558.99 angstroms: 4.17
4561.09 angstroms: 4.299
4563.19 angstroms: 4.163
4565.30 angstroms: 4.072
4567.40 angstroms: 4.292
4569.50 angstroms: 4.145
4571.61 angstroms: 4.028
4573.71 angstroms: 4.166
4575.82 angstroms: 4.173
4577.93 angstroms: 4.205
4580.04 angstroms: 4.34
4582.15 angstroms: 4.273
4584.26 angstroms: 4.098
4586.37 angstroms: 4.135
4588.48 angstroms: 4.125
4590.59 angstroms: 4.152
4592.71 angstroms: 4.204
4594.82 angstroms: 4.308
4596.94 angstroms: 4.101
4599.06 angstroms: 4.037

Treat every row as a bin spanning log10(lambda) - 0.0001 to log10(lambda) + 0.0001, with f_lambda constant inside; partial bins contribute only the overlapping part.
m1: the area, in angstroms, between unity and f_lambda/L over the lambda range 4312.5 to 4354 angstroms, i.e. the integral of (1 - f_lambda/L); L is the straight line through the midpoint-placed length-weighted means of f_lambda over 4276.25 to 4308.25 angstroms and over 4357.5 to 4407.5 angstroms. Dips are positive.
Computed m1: 4.4 angstroms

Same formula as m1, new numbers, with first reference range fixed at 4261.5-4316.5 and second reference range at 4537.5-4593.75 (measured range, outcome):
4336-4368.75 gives 3.4 angstroms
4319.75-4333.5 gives 0.5 angstroms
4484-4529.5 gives -0.5 angstroms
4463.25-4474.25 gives -0.1 angstroms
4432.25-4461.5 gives 0.1 angstroms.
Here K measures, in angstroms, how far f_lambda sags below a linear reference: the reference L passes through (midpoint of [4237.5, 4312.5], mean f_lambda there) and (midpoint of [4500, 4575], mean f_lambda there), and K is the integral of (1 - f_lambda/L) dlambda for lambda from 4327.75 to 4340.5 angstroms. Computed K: 2.0 angstroms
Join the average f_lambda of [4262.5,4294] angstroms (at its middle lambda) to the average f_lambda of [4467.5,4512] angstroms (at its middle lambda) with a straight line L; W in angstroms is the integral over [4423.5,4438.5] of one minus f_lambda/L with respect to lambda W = 0.2 angstroms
